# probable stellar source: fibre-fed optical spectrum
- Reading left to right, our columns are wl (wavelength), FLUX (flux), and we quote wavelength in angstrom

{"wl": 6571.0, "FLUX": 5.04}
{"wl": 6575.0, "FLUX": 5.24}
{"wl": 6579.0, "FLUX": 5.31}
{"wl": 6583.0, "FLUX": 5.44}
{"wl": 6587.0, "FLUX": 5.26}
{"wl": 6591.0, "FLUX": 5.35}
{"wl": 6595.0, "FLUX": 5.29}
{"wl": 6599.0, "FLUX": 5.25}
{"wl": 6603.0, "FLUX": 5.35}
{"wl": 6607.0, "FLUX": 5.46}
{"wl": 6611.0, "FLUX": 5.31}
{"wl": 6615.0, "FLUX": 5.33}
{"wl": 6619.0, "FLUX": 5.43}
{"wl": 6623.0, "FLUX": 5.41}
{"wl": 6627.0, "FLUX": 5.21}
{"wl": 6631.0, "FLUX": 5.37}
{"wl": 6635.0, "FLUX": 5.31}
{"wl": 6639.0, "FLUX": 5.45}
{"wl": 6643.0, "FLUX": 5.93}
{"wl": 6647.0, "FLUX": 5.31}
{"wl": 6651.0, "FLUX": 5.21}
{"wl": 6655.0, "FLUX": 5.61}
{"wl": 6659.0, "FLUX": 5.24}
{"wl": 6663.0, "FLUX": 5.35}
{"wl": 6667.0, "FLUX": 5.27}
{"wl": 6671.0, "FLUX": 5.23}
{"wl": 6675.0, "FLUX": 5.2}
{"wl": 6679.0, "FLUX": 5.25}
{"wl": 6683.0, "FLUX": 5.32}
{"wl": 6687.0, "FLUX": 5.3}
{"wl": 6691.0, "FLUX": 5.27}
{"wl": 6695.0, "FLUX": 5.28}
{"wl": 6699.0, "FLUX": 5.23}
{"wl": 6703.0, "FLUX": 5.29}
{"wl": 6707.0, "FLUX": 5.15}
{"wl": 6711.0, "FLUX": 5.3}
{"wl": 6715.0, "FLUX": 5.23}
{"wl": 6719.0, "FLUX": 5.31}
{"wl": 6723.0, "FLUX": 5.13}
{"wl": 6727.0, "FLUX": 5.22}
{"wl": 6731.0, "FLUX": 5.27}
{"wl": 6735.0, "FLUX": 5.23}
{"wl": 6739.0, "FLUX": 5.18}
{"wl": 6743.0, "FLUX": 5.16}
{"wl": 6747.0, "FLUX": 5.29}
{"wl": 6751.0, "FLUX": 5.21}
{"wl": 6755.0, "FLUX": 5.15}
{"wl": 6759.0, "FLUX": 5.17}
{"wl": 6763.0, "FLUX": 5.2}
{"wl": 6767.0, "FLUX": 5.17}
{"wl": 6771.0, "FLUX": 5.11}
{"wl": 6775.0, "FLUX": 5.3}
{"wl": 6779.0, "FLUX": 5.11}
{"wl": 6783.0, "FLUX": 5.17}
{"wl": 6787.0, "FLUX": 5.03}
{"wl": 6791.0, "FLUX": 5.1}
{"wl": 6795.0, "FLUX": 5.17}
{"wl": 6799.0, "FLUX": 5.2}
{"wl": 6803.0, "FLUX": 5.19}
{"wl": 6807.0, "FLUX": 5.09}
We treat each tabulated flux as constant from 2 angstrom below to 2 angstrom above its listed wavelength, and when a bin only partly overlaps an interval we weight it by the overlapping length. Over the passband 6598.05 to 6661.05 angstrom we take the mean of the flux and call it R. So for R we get 5.39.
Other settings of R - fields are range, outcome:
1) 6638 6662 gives 5.45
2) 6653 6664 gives 5.4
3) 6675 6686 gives 5.27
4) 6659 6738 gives 5.25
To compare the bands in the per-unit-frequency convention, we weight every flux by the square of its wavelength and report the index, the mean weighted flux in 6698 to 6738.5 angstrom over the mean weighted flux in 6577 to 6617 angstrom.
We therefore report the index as 1.0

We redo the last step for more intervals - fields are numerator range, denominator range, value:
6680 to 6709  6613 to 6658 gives 0.99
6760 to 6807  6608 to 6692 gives 1.00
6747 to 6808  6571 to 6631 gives 1.02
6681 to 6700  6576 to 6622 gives 1.02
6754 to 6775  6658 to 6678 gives 1.01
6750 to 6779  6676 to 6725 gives 1.01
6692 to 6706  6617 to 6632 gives 1.00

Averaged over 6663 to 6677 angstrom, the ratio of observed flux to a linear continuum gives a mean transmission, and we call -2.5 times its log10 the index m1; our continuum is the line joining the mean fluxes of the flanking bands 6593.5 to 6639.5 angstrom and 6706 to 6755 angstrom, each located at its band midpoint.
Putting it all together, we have 0.01 mag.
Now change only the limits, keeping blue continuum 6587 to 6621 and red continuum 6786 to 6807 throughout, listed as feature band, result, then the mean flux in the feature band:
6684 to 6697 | -0.01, 5.29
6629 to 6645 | -0.04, 5.51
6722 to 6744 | 0.00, 5.2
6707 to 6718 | 0.00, 5.25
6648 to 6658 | -0.02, 5.38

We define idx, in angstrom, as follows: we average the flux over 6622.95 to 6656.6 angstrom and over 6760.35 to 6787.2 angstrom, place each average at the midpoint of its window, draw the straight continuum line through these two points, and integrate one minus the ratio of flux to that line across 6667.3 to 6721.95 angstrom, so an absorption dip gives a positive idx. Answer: 0.6 angstrom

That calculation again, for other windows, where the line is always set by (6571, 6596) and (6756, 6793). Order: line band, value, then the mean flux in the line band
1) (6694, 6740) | -0.4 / 5.24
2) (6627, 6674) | -1.2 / 5.38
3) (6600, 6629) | -0.5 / 5.35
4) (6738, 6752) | -0.1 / 5.21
